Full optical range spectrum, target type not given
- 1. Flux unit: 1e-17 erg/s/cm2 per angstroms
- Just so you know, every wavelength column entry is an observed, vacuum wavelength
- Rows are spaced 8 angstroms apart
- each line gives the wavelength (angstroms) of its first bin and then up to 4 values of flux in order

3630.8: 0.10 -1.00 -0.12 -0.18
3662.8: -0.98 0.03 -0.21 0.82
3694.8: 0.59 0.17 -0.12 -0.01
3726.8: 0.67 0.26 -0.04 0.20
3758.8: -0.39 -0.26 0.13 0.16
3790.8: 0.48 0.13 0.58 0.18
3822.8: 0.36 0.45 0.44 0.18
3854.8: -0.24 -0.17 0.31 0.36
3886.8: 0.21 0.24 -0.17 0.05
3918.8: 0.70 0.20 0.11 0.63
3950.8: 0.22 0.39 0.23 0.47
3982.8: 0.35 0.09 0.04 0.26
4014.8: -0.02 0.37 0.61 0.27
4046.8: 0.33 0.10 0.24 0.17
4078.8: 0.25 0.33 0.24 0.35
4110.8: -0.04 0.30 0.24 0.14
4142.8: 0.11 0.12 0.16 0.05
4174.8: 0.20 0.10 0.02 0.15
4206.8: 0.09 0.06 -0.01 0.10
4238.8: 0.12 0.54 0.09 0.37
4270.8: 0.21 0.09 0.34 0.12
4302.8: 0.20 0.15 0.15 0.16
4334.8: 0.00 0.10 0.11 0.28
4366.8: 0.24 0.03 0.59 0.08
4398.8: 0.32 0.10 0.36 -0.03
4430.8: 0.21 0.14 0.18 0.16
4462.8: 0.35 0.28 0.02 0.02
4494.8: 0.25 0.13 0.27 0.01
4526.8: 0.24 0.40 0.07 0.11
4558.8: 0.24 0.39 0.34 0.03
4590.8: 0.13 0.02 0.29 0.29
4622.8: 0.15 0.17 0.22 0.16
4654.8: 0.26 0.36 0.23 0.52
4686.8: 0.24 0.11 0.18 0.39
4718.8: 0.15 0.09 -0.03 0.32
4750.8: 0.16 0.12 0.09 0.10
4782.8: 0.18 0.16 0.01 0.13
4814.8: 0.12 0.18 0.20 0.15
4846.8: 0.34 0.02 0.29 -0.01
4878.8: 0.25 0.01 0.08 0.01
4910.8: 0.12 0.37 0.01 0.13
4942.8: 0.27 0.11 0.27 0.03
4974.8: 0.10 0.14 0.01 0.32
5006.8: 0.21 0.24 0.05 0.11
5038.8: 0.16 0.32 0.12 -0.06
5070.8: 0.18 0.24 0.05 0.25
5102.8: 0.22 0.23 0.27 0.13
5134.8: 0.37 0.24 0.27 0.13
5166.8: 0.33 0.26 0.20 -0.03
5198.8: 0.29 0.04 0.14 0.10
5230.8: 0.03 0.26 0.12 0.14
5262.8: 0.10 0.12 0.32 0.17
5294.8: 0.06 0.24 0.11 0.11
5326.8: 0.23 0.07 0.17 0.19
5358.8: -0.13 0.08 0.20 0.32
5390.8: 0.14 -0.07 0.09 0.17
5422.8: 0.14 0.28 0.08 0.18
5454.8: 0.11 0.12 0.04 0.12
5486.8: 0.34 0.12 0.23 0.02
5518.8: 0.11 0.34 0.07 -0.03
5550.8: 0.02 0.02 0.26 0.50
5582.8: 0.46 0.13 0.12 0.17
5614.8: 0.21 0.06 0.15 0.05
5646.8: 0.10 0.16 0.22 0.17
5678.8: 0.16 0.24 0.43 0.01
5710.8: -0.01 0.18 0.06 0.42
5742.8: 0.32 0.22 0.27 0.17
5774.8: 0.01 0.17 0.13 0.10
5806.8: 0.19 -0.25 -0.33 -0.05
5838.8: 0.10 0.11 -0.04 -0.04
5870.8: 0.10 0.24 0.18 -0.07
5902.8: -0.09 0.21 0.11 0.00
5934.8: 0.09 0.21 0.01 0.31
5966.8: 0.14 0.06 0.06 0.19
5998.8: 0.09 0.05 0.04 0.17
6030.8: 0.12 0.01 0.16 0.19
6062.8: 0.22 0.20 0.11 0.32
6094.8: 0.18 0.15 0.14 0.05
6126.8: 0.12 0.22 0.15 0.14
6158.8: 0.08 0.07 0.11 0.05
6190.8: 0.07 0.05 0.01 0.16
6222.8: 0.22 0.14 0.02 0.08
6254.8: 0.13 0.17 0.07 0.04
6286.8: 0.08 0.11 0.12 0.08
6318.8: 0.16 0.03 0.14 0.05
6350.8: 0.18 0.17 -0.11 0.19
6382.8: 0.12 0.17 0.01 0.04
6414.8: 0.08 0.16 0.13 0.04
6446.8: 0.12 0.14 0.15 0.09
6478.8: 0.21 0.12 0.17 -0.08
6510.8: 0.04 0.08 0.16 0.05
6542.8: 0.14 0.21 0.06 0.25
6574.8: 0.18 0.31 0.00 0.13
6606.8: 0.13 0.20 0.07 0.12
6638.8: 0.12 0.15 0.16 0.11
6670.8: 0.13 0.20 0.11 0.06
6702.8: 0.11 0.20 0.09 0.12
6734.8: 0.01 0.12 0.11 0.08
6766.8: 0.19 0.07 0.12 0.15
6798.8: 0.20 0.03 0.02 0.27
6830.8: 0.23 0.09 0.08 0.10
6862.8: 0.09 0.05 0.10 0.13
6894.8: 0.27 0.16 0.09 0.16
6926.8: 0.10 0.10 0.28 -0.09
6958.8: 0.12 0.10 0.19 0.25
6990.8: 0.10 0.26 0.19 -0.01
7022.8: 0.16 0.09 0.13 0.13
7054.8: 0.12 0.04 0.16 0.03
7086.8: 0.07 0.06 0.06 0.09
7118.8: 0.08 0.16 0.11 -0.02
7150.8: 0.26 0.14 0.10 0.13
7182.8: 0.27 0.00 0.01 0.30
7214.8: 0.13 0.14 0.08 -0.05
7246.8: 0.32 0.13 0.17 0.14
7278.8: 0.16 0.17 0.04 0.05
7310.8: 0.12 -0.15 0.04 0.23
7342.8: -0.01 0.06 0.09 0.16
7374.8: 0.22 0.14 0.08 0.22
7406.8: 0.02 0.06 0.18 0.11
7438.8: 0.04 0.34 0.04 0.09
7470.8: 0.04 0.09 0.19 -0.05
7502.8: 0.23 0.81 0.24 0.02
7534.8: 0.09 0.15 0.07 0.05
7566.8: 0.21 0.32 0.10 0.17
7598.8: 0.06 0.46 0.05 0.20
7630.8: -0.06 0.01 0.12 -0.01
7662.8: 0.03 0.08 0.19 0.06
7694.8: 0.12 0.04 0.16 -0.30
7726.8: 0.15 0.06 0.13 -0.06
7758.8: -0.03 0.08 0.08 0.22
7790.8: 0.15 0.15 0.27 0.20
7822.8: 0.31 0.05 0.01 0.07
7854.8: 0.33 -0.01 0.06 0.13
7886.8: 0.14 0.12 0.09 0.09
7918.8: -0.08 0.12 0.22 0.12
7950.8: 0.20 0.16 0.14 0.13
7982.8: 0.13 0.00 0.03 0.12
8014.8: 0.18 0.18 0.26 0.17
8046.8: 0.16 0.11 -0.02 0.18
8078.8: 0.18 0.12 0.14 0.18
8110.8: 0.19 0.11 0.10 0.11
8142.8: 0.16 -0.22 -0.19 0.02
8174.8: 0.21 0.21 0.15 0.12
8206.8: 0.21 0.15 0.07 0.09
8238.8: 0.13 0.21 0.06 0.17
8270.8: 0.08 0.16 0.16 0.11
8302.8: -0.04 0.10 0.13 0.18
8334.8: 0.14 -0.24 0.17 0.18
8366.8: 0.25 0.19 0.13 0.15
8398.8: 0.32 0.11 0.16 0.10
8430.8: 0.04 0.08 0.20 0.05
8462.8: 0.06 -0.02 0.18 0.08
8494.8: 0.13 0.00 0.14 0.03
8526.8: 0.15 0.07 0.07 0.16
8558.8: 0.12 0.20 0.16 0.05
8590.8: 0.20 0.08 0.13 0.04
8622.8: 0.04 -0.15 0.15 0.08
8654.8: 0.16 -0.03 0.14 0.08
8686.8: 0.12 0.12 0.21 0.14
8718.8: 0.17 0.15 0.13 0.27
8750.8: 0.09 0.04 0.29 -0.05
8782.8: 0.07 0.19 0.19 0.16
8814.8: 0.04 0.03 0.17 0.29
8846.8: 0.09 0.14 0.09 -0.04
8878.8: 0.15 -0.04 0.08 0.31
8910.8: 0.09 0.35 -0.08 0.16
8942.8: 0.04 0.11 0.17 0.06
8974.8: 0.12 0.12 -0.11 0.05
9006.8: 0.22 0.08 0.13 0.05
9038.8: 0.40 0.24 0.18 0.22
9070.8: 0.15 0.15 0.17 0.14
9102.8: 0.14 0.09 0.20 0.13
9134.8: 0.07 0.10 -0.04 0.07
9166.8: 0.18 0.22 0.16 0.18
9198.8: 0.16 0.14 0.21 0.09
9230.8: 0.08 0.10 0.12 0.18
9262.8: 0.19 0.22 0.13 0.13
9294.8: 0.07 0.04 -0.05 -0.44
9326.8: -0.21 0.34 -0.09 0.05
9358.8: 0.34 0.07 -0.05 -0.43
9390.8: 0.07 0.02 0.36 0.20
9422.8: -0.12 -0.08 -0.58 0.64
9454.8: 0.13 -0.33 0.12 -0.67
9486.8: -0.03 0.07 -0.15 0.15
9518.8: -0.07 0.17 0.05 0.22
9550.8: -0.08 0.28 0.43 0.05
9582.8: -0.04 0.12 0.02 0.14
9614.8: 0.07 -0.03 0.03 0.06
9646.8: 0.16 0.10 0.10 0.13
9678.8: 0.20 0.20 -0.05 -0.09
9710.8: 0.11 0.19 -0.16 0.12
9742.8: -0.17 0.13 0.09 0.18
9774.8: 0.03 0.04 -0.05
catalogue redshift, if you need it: 1.014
